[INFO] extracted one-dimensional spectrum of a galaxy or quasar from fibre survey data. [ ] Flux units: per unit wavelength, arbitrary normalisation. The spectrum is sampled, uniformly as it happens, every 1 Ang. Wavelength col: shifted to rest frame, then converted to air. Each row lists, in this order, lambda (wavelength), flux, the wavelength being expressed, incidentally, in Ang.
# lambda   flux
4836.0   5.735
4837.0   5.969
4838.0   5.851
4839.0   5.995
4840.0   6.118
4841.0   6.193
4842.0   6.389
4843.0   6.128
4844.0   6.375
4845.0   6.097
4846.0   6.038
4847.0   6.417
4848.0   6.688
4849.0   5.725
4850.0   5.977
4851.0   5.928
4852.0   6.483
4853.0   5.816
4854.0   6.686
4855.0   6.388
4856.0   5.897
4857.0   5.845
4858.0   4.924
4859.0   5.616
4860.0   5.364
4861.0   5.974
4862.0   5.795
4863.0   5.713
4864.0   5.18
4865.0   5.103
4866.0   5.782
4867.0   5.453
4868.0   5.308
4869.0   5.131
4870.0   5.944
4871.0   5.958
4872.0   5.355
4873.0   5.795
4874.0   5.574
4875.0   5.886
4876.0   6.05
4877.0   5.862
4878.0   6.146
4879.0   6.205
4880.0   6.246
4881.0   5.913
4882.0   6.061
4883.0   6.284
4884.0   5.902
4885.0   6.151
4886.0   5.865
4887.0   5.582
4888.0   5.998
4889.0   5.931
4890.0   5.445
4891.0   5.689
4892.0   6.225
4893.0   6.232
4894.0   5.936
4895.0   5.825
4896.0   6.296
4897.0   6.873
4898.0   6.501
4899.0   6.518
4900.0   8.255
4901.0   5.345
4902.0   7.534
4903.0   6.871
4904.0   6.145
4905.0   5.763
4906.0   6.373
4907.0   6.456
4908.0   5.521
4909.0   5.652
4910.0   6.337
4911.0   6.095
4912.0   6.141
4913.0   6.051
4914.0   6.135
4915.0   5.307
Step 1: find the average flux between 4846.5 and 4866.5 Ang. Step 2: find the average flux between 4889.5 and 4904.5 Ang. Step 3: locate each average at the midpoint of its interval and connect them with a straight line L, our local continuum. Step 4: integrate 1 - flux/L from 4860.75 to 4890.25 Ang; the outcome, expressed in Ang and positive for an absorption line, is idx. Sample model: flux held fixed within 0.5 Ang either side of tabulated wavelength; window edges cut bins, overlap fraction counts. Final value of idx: 1.5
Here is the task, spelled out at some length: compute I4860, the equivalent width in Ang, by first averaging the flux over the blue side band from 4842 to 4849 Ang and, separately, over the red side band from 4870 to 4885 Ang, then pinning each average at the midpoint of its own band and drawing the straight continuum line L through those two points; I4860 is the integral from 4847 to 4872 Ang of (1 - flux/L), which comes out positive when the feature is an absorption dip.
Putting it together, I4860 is 1.4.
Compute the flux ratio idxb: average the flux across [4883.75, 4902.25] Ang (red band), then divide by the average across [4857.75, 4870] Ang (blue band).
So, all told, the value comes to 1.13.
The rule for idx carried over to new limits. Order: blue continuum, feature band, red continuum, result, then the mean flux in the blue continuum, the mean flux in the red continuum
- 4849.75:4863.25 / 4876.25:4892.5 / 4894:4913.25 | 0.5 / 5.89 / 6.34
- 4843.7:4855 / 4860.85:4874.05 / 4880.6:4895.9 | 1.1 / 6.21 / 5.95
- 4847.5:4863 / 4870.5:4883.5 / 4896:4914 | 0.4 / 5.93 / 6.37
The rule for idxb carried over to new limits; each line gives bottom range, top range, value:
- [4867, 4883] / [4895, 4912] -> 1.09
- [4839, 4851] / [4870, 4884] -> 0.96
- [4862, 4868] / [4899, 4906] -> 1.21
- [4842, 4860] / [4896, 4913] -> 1.06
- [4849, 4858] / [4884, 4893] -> 0.97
